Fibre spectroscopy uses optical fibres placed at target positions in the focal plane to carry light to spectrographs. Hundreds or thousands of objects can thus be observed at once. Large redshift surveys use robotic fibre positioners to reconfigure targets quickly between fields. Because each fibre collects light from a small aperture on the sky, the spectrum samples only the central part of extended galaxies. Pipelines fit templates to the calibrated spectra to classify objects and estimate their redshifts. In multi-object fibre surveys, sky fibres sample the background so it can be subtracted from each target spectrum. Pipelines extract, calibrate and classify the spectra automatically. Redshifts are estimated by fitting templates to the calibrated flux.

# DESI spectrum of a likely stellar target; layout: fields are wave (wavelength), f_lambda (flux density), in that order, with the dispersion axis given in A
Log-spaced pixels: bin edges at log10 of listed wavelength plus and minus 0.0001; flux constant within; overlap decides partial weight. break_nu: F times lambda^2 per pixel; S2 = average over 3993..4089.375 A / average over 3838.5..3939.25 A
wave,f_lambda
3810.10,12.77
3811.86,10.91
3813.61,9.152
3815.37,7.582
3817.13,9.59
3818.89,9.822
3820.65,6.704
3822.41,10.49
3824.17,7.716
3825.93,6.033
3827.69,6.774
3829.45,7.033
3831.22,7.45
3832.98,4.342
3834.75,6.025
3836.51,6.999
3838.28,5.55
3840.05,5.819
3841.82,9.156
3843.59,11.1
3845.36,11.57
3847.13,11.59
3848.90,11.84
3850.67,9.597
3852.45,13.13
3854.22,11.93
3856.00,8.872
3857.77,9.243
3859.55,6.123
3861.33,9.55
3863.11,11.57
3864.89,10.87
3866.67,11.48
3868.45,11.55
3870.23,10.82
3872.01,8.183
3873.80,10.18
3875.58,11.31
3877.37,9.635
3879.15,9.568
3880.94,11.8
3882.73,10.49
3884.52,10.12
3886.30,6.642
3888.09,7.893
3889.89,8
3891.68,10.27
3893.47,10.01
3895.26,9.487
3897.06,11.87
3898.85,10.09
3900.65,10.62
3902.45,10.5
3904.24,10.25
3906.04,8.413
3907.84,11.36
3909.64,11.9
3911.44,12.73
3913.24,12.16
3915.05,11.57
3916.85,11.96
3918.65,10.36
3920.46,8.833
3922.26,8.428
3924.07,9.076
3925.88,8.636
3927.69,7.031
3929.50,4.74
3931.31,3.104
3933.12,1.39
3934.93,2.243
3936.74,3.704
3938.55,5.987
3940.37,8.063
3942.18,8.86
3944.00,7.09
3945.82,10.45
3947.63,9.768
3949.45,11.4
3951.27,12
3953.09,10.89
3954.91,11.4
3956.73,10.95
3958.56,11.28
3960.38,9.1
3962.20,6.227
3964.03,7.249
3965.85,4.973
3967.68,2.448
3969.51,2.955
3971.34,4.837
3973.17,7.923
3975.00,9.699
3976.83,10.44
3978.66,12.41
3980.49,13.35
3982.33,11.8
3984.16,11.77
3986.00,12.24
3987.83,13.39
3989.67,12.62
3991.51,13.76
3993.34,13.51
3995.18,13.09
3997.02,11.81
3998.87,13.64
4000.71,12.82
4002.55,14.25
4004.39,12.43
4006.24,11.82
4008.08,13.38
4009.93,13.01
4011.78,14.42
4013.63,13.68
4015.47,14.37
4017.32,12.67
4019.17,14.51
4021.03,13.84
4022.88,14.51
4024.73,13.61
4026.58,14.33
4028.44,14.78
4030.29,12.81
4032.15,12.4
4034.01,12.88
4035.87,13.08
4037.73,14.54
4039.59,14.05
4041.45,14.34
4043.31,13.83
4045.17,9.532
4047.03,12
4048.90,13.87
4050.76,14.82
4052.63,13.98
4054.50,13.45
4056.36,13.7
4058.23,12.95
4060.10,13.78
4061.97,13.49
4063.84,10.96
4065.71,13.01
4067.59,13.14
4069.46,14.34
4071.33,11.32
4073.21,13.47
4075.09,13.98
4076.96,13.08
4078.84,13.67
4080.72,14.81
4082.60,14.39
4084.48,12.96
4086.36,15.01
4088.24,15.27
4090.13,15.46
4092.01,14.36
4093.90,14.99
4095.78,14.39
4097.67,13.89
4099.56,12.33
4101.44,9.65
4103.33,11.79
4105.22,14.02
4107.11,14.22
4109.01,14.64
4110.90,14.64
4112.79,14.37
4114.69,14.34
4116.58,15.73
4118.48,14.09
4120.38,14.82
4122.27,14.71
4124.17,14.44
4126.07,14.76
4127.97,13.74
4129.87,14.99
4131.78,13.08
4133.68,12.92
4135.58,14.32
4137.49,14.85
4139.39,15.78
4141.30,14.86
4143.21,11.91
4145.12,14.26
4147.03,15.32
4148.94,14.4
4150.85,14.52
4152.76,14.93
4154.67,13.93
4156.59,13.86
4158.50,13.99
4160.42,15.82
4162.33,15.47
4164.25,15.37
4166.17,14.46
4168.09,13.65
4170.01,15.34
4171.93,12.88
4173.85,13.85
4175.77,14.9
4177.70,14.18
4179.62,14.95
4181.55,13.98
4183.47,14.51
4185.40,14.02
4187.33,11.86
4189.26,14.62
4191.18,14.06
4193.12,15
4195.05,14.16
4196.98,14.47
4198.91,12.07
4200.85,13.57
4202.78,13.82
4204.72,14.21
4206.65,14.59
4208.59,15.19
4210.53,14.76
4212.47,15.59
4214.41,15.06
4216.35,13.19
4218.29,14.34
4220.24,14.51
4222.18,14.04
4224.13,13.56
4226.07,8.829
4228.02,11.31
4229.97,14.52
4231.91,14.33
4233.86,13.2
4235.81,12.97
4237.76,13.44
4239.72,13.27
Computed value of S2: 1.55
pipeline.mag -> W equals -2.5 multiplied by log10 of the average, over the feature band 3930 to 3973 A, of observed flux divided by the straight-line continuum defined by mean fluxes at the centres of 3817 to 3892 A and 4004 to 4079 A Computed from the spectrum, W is 0.49 mag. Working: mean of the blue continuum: 9.16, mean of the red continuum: 13.4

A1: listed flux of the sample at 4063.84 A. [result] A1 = 10.96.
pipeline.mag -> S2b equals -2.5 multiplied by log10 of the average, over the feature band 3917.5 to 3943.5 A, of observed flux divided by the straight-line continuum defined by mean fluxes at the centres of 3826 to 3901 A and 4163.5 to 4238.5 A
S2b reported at 0.493 mag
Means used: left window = 9.39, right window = 13.9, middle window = 6.52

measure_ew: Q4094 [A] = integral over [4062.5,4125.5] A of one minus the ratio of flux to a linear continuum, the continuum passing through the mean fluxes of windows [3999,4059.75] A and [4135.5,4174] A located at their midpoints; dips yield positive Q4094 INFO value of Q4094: 0.7 A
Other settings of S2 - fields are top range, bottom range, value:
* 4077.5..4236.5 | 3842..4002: 1.63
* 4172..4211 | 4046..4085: 1.12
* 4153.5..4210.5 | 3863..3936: 1.75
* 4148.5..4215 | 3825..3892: 1.83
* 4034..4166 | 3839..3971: 1.68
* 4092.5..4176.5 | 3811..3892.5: 1.78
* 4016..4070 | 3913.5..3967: 1.73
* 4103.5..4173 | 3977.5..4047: 1.16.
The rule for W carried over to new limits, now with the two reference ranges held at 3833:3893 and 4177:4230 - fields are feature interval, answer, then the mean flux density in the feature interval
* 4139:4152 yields -0.097 mag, 14.4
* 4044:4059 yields -0.095 mag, 13.1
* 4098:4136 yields -0.089 mag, 13.9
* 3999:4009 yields -0.147 mag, 13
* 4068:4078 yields -0.086 mag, 13.2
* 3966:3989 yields 0.184 mag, 9.33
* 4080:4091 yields -0.181 mag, 14.6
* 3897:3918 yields -0.096 mag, 11.1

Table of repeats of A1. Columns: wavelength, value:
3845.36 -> 11.57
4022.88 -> 14.51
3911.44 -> 12.73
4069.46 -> 14.34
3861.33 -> 9.55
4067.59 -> 13.14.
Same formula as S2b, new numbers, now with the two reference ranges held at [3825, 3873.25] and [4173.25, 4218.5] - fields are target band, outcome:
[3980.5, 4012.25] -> -0.15 mag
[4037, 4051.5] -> -0.12 mag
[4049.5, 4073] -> -0.09 mag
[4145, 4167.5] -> -0.08 mag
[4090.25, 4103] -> -0.05 mag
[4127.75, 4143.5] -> -0.07 mag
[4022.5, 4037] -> -0.15 mag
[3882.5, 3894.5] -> 0.08 mag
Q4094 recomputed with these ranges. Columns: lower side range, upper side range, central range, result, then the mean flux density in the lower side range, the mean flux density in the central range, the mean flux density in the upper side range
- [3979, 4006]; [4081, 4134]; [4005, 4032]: -1.0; 12.9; 13.6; 14.1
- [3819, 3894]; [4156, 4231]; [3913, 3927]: 0.1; 9.18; 9.98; 14.1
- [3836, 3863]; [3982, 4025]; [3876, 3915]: 1.6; 9.56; 10.2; 13.2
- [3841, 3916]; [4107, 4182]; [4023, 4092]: -2.4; 10.4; 13.6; 14.4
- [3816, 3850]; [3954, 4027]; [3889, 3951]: 6.6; 8.2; 8.86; 11.4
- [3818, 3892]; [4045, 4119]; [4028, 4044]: -1.1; 9.16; 13.6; 13.6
